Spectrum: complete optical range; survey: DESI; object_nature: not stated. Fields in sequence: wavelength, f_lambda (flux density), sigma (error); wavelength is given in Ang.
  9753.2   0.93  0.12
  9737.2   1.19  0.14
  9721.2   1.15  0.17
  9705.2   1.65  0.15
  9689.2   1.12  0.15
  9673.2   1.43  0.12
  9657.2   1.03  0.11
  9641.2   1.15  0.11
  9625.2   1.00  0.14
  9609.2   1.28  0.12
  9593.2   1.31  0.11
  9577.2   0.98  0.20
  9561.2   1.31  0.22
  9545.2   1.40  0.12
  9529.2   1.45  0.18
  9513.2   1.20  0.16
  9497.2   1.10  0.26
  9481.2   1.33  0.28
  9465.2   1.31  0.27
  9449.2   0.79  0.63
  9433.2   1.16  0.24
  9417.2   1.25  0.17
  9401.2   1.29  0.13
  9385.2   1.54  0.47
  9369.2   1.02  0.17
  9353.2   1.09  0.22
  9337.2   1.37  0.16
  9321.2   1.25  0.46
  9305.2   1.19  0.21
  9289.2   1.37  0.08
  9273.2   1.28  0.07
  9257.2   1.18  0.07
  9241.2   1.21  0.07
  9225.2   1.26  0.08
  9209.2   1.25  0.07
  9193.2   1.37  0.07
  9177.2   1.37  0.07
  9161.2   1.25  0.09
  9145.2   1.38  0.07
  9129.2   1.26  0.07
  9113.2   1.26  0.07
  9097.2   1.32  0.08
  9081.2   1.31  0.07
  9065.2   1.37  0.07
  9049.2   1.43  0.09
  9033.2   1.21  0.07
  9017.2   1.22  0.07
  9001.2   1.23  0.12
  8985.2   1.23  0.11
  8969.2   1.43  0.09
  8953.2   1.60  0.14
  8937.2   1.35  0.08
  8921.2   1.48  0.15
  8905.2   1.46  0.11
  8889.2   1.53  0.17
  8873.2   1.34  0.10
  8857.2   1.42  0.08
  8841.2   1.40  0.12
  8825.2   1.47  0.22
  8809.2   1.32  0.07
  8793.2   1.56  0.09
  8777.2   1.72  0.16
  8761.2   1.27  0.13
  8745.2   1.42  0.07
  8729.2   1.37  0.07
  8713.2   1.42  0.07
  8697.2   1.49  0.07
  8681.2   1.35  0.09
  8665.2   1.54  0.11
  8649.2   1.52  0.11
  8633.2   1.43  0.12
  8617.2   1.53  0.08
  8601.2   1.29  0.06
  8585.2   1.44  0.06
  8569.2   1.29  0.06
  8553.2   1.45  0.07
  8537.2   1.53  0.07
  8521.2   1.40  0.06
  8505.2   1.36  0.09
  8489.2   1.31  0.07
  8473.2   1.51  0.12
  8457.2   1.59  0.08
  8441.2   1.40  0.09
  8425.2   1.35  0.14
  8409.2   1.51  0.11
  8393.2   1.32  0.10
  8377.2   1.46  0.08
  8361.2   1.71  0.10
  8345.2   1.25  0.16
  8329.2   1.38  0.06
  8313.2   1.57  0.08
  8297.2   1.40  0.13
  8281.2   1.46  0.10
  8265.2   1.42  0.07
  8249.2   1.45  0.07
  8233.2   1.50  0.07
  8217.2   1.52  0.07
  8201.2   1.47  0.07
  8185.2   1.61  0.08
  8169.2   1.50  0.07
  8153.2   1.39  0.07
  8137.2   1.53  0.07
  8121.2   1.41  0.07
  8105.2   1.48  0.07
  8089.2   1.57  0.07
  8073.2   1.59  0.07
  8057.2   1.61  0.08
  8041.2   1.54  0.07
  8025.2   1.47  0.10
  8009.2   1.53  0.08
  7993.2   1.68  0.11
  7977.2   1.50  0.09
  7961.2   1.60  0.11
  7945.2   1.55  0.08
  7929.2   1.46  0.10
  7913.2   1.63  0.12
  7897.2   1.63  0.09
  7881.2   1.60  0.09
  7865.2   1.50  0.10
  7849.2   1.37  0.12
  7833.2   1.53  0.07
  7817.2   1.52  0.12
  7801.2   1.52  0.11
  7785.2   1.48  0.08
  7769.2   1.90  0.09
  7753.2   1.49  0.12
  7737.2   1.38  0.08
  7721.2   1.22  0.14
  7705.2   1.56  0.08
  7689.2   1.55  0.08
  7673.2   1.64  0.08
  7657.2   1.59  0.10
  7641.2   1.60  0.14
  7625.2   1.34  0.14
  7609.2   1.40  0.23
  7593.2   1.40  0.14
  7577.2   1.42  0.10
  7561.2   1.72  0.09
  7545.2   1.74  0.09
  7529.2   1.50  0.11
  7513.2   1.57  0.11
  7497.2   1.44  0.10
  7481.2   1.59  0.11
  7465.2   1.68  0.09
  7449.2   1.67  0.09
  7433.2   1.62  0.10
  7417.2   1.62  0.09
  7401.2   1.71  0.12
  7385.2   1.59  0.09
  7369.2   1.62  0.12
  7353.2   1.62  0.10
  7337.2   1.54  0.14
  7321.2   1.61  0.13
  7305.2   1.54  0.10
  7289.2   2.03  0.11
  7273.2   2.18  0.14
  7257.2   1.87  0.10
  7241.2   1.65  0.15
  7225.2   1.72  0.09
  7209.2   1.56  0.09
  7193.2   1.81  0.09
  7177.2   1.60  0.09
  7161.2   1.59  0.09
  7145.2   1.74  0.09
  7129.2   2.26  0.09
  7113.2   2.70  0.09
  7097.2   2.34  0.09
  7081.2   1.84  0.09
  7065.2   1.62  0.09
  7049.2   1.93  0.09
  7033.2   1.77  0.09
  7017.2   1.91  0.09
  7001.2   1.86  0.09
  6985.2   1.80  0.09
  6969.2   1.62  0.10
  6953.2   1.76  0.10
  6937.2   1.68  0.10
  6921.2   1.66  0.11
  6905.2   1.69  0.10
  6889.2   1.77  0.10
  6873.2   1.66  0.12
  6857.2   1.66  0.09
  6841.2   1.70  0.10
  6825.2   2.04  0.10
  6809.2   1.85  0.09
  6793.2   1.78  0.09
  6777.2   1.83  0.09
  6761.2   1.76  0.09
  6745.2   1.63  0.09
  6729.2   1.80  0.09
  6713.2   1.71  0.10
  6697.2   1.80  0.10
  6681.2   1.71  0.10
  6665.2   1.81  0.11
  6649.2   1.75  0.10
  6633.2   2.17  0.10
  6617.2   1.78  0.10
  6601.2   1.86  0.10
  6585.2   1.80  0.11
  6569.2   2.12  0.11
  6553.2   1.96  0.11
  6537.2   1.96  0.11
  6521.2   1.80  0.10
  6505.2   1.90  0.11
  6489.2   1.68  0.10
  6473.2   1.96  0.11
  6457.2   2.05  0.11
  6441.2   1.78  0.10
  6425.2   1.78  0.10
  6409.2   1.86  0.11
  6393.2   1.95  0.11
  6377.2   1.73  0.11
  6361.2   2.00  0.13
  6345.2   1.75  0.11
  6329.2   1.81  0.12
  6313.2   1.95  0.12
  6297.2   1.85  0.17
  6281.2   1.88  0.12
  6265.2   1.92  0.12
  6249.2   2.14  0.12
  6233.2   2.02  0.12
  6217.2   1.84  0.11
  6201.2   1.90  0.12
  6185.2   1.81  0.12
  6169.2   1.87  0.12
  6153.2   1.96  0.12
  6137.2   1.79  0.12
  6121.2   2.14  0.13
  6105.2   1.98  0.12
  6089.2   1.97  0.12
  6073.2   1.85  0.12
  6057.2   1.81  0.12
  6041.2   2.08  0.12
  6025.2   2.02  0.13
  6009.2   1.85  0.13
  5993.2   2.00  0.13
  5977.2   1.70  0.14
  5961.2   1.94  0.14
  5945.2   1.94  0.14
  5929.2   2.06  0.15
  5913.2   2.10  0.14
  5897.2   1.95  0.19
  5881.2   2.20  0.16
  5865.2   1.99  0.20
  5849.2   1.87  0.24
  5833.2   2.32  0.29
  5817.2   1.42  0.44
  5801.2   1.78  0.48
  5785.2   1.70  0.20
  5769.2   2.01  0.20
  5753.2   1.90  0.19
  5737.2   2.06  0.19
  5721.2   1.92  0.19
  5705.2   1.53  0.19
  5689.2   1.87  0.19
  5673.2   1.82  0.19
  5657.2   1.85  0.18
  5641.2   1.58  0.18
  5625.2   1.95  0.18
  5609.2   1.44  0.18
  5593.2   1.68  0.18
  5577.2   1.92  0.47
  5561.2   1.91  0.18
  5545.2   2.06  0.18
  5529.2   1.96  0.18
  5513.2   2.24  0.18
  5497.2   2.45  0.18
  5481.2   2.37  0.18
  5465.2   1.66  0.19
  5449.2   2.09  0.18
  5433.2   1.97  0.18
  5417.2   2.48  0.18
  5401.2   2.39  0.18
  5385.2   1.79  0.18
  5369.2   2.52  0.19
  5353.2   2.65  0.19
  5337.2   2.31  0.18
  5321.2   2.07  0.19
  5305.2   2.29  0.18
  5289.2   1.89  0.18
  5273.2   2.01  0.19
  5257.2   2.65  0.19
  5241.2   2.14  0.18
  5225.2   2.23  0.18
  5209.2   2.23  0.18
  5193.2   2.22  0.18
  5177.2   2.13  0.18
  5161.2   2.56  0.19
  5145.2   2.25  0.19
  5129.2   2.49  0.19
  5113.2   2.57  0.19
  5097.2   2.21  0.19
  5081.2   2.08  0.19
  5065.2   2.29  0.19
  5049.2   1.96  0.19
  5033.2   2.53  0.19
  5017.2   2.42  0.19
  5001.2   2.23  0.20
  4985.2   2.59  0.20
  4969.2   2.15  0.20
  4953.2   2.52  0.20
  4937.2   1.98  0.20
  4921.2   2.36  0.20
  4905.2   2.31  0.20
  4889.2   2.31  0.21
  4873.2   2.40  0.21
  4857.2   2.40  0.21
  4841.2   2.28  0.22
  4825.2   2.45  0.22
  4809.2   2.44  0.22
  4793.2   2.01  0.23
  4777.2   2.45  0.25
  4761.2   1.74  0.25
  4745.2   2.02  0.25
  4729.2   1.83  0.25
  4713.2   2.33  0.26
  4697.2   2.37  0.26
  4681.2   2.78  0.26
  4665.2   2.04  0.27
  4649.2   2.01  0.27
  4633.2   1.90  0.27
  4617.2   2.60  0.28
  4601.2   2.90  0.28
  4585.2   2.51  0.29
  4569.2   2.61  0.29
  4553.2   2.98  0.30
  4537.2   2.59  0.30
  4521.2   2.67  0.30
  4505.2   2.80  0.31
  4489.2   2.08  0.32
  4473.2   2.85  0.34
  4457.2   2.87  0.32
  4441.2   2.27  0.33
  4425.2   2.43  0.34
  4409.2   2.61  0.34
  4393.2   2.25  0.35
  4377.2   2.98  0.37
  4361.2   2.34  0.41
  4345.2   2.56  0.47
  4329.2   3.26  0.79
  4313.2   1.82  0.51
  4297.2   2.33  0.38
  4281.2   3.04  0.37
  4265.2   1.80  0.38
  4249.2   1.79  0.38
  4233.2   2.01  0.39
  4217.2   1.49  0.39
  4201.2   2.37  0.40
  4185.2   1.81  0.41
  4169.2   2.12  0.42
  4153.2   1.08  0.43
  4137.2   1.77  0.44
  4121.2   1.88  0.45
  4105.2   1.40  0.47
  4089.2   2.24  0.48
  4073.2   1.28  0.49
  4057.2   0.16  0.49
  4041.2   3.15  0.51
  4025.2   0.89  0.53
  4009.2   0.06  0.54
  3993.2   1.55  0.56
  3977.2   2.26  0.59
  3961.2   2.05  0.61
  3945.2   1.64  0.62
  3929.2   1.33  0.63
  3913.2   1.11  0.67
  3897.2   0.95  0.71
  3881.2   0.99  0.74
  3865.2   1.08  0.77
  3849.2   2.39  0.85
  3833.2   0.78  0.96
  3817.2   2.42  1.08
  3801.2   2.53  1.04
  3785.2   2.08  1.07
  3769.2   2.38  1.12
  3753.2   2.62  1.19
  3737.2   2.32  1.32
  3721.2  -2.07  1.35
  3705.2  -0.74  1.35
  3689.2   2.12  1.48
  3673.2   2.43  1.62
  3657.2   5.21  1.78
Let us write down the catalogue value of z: 0.082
